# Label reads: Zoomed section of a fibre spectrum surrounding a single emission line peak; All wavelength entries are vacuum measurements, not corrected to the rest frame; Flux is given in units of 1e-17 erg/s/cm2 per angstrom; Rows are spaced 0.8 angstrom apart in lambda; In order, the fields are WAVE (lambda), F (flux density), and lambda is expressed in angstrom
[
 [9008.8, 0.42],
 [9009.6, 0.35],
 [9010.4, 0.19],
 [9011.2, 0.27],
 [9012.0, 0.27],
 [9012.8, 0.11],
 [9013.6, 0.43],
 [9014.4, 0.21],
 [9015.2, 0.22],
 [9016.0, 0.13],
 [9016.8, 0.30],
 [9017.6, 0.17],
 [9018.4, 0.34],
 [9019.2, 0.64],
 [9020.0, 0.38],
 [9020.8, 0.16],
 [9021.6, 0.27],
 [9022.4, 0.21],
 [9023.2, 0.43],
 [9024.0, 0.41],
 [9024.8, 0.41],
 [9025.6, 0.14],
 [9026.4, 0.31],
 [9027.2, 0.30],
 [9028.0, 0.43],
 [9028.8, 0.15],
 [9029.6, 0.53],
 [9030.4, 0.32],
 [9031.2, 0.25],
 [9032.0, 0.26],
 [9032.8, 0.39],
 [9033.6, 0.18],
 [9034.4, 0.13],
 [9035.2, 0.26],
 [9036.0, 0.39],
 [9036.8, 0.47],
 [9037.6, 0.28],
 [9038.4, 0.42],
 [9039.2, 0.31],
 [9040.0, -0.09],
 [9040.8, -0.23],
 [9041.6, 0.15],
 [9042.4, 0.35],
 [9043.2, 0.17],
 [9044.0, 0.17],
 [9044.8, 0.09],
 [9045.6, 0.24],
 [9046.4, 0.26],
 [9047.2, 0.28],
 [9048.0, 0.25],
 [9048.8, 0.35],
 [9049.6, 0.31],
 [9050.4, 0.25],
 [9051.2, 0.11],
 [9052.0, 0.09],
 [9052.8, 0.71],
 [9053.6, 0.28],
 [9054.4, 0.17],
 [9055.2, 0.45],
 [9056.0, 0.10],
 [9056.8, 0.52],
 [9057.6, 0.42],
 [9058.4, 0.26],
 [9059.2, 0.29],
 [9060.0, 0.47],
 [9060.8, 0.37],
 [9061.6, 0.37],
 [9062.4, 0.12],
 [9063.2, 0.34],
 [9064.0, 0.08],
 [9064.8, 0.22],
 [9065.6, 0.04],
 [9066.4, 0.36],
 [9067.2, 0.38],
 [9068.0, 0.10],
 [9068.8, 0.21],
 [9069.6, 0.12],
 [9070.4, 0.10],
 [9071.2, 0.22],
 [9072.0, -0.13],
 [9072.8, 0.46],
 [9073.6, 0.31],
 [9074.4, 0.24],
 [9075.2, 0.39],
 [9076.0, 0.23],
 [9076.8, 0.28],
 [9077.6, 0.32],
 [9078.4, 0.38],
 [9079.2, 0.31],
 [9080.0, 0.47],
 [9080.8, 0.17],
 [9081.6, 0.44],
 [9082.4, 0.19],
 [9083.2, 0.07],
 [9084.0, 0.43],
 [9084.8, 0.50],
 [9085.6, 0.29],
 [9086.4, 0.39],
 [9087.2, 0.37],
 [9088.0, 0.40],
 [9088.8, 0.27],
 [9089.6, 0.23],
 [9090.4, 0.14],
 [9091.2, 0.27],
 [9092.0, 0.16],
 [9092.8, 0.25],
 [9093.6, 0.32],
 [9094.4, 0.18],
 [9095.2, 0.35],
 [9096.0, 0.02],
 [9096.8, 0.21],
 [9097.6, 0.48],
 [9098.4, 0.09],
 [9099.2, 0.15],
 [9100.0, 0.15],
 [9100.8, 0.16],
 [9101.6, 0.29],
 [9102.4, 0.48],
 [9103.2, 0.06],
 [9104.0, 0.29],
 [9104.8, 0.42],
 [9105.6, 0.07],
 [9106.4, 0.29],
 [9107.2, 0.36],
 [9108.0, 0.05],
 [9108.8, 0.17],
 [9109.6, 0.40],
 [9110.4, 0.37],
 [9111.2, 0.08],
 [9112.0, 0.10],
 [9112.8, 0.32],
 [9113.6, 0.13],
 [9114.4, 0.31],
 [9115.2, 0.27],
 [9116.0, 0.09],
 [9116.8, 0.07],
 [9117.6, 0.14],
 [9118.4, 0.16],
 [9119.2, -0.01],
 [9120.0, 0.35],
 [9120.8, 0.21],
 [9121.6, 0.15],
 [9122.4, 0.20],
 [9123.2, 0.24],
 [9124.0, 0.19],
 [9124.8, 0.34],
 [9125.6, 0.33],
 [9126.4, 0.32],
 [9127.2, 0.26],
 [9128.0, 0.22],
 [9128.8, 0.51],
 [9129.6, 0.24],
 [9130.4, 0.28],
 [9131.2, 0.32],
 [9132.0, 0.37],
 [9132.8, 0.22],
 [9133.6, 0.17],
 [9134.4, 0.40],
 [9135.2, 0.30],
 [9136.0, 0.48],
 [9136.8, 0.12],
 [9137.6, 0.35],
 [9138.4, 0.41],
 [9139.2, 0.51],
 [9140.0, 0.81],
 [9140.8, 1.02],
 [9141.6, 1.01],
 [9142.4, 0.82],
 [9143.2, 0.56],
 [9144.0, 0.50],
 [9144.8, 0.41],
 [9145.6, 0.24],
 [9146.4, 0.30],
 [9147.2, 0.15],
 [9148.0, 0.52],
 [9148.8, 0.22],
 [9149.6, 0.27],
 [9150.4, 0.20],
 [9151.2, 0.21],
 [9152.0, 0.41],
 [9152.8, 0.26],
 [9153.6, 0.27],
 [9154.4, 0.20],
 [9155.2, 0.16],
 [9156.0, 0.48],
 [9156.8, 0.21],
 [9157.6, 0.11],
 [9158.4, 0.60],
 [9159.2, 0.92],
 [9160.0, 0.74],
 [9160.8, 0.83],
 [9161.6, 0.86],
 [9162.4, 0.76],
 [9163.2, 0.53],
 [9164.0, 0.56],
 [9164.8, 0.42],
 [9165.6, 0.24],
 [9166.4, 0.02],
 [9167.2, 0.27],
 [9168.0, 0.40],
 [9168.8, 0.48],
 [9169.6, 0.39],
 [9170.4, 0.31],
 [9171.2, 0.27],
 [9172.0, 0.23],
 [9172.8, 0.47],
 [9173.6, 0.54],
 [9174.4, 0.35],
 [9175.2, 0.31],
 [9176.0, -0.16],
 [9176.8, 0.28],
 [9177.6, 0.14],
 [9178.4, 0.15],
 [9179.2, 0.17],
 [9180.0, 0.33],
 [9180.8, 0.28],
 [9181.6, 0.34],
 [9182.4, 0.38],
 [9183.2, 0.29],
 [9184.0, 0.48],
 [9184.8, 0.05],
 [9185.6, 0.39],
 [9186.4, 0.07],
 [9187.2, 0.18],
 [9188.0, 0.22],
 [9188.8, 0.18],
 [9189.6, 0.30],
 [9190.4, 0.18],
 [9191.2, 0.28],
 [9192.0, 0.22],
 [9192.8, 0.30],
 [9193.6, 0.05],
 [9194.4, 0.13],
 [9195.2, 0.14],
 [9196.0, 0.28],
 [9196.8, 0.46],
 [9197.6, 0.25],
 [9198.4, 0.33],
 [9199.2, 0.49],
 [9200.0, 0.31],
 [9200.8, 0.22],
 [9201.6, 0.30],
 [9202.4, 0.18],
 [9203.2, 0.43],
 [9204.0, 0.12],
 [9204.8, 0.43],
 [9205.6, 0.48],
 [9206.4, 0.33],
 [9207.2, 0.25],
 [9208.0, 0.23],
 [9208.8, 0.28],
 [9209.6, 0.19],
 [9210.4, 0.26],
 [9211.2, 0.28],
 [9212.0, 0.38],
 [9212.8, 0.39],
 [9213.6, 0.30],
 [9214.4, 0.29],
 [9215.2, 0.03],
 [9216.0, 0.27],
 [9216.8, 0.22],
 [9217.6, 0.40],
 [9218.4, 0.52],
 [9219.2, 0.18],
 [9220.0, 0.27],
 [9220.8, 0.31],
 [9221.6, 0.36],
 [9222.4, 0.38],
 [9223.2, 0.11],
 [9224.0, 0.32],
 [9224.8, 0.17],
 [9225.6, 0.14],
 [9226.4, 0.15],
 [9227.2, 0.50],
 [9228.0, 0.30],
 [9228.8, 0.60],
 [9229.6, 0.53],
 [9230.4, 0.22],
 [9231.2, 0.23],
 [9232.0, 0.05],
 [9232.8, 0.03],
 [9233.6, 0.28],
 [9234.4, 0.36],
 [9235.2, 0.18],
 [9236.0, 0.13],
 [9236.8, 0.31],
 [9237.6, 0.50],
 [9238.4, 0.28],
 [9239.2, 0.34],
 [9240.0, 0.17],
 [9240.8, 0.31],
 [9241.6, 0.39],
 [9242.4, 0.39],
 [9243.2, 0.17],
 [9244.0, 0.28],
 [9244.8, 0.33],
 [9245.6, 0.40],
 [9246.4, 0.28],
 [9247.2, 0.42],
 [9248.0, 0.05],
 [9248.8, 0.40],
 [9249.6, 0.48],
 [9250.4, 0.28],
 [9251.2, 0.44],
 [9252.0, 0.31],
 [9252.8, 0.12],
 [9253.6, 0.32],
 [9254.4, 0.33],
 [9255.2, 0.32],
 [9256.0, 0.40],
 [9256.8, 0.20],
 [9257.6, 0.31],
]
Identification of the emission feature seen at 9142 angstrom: [S II]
